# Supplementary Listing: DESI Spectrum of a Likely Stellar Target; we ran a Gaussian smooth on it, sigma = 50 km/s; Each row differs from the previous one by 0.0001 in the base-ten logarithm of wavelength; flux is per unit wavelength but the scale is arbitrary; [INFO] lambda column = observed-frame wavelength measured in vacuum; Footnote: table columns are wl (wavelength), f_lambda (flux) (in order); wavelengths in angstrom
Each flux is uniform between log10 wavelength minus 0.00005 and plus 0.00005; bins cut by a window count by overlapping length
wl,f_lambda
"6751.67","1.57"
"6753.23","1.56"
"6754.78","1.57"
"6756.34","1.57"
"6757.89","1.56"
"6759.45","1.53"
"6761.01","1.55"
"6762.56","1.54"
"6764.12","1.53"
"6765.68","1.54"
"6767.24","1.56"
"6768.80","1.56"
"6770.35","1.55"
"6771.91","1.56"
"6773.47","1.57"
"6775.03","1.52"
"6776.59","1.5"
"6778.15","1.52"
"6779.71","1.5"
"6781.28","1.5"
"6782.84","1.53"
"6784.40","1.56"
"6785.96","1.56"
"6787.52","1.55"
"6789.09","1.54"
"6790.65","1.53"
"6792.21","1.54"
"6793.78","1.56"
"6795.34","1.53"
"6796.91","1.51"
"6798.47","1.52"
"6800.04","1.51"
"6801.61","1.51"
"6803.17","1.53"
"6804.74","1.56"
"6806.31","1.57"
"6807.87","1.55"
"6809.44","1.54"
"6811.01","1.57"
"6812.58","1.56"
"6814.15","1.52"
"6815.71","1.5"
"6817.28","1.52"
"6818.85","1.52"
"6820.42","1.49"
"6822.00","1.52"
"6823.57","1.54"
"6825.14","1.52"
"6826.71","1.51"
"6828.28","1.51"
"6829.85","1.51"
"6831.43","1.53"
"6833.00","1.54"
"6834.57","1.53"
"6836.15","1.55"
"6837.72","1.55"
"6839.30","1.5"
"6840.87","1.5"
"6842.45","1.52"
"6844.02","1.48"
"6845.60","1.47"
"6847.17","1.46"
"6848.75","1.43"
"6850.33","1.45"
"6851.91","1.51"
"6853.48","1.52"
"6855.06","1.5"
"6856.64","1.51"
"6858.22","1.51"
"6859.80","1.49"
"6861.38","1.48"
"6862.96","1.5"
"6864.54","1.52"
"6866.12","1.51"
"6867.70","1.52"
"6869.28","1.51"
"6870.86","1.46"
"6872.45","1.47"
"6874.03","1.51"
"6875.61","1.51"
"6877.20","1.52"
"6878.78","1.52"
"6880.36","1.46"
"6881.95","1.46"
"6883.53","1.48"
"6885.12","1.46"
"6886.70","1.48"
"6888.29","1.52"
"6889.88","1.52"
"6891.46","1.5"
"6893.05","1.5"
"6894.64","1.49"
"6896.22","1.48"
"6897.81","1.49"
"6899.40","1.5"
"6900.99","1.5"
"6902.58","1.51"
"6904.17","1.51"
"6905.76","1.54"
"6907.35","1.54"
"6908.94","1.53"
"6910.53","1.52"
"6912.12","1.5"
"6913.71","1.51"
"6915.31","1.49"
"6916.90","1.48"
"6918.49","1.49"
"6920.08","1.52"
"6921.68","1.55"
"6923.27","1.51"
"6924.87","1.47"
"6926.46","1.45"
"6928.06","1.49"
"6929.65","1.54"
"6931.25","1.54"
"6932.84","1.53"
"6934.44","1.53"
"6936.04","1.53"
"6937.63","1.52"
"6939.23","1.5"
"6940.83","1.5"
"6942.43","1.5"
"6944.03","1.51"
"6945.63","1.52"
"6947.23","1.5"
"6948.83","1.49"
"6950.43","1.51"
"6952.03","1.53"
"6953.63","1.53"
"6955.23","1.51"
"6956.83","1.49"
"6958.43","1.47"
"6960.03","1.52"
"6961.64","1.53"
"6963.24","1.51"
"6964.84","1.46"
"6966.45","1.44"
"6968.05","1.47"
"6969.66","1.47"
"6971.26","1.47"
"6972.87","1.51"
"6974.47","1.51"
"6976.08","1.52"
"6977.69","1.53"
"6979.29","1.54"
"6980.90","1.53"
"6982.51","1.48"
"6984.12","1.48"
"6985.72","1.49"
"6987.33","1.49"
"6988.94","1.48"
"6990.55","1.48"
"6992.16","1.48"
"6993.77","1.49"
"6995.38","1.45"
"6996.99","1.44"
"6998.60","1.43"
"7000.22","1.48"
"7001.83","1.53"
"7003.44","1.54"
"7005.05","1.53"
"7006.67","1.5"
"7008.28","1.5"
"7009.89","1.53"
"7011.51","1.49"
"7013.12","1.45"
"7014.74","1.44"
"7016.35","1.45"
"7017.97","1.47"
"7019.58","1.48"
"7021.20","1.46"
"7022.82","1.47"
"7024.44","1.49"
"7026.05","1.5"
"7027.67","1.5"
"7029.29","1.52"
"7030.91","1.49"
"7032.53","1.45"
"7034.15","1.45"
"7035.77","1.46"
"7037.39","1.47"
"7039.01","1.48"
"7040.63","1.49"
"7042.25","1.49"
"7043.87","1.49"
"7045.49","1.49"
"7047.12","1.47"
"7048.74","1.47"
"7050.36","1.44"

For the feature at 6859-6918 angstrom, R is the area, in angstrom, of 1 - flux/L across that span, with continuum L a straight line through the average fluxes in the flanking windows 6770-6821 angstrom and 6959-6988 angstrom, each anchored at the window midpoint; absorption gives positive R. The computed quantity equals 0.6 angstrom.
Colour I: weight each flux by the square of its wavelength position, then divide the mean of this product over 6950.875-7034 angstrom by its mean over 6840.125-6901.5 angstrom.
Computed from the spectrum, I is 1.03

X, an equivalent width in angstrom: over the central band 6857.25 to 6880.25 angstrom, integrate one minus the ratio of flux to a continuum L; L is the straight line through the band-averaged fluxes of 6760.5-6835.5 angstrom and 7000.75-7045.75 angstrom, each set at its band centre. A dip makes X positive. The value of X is 0.3 angstrom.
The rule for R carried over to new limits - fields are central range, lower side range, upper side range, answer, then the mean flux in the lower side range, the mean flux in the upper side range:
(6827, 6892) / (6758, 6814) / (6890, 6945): 0.94 angstrom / 1.54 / 1.51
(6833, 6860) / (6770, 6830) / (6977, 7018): 0.37 angstrom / 1.53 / 1.49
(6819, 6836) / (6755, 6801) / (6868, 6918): 0.00 angstrom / 1.54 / 1.5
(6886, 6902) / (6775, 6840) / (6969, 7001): 0.11 angstrom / 1.53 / 1.49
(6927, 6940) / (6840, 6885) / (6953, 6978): -0.23 angstrom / 1.49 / 1.5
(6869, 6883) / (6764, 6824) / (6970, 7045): 0.24 angstrom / 1.53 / 1.49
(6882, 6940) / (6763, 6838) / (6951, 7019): 0.10 angstrom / 1.53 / 1.49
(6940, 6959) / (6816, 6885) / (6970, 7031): -0.14 angstrom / 1.5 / 1.49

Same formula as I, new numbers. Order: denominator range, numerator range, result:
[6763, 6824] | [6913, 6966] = 1.02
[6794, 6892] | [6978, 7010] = 1.03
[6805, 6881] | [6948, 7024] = 1.03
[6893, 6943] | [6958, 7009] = 1.01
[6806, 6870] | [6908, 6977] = 1.02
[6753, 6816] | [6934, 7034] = 1.03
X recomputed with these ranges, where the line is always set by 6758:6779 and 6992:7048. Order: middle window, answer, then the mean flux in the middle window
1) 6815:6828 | 0.1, 1.51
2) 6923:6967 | -0.2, 1.5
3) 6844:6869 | 0.5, 1.49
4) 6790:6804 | 0.1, 1.53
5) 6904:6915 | -0.1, 1.52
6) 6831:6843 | 0.0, 1.53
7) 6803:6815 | -0.1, 1.55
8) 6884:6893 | 0.1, 1.5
